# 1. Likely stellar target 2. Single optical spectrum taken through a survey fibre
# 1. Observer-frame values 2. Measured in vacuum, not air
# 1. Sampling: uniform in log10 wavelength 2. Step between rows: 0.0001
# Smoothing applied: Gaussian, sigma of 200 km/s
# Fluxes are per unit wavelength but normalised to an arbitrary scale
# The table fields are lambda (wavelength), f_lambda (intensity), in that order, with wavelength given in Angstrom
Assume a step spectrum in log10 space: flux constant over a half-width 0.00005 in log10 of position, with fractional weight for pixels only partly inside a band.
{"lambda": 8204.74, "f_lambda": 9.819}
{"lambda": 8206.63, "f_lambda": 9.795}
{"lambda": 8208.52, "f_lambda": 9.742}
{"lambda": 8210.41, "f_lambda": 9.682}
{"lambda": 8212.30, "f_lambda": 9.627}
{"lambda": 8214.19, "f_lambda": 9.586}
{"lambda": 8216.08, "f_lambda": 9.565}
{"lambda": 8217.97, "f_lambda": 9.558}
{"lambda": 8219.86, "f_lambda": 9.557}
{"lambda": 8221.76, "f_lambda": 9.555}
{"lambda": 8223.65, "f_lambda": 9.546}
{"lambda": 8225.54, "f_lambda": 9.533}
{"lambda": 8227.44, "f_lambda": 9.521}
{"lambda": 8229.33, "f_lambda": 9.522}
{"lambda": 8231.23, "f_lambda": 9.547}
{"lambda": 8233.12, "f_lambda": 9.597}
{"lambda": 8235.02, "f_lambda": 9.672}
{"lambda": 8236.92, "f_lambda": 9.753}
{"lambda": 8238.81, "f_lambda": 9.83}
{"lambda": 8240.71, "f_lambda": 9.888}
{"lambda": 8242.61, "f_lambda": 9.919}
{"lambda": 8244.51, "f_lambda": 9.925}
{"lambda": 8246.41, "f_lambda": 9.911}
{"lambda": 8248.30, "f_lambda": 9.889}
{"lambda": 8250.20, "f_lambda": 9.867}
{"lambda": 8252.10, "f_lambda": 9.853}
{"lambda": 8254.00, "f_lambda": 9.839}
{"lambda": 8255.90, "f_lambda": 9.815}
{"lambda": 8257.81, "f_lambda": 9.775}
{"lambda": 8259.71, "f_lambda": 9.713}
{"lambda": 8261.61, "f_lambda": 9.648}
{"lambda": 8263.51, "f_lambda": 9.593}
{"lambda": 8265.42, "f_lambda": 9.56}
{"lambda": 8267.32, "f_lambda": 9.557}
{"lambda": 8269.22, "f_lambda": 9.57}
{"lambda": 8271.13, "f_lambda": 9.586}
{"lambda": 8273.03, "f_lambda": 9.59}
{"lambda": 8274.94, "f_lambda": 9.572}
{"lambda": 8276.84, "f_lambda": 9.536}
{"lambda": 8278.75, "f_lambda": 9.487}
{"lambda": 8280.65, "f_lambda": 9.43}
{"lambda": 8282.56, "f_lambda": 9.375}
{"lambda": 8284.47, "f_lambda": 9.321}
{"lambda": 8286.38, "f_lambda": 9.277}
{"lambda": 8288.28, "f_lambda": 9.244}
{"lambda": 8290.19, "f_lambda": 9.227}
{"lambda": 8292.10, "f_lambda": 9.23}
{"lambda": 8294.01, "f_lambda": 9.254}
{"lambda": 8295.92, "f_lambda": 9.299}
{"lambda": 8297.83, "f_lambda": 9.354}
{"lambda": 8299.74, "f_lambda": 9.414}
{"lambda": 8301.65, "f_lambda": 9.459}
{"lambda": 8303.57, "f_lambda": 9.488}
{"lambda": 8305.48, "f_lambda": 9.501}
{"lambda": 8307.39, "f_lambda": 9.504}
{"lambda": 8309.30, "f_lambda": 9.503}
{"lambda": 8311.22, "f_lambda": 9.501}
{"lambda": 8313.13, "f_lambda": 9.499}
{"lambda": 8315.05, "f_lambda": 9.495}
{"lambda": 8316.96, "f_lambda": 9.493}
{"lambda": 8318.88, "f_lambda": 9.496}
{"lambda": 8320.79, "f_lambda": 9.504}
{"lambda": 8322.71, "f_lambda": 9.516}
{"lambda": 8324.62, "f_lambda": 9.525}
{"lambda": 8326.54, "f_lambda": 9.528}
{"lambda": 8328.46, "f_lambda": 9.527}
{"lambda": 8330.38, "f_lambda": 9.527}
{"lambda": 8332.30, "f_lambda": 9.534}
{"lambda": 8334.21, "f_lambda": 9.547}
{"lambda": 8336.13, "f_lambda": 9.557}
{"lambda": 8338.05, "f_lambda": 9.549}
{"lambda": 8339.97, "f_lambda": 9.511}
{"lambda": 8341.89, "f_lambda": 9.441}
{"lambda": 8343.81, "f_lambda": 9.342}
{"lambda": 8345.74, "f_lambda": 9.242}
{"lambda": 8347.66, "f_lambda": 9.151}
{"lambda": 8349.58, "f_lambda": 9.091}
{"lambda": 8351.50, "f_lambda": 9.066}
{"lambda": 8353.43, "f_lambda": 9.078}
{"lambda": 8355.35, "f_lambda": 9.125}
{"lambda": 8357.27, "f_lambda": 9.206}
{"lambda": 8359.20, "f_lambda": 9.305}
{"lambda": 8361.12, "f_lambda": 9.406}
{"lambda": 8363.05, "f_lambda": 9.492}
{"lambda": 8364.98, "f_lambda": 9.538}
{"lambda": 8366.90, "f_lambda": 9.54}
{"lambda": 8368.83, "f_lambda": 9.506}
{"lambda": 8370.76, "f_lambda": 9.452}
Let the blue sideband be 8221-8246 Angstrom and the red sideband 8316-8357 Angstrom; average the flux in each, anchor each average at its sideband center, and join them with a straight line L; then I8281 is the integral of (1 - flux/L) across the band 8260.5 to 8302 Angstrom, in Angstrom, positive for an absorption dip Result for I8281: 0.5 Angstrom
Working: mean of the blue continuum 9.68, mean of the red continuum 9.4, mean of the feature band 9.44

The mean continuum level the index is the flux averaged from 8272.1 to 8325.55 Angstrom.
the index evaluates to 9.43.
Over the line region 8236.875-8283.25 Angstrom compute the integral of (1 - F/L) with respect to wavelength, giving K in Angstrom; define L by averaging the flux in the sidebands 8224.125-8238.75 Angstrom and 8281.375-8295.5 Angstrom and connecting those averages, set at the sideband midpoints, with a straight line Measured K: -1.3 Angstrom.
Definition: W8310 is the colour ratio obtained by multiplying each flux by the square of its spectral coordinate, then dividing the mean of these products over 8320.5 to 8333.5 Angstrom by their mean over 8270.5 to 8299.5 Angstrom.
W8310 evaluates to 1.03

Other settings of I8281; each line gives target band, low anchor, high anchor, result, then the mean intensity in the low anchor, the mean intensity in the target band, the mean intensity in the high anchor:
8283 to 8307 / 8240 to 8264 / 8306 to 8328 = 0.7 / 9.82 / 9.34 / 9.51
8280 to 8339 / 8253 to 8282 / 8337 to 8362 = 0.0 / 9.61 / 9.44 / 9.27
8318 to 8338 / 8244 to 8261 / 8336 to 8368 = -0.2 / 9.84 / 9.53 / 9.33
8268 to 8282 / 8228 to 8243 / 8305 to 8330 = 0.1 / 9.7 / 9.54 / 9.51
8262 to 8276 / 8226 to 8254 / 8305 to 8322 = 0.1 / 9.76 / 9.58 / 9.5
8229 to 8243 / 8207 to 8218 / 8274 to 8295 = -0.2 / 9.65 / 9.71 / 9.36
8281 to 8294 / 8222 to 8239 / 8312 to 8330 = 0.4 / 9.6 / 9.28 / 9.51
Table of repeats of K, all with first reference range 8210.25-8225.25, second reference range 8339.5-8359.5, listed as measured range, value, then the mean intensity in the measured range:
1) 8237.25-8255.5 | -0.71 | 9.88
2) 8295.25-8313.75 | -0.22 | 9.45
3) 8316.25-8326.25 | -0.23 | 9.51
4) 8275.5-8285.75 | -0.02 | 9.43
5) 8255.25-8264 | -0.23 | 9.71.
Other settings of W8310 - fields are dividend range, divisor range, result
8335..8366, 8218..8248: 0.99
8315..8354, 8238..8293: 1.00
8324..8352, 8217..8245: 1.00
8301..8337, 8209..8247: 1.01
